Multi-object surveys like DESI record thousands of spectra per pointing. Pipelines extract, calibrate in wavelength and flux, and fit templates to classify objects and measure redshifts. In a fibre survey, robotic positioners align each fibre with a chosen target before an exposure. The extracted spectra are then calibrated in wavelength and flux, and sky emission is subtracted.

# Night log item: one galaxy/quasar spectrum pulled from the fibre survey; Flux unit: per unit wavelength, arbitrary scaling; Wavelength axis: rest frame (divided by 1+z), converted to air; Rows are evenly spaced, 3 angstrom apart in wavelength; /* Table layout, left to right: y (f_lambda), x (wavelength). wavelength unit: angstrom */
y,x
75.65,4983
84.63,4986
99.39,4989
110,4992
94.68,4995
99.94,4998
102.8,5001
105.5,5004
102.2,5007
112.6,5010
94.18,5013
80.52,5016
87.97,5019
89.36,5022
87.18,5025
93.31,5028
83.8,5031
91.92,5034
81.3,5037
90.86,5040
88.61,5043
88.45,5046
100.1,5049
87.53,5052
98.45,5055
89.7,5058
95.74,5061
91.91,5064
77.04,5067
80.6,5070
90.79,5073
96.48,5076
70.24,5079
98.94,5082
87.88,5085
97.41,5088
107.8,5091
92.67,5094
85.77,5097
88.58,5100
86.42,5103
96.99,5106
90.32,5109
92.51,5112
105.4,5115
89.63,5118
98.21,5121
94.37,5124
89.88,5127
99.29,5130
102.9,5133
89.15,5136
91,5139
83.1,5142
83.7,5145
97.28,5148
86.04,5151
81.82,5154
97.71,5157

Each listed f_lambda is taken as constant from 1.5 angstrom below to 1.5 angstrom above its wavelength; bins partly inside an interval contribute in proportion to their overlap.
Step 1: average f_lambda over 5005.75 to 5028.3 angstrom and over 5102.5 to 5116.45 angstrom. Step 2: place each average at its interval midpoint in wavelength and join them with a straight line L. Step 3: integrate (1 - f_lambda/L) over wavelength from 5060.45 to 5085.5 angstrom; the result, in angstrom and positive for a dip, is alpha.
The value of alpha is 1.8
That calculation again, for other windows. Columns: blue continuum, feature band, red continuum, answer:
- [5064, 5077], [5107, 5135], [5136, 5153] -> -2.6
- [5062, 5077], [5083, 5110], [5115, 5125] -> -0.3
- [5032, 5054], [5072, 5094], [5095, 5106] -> -1.0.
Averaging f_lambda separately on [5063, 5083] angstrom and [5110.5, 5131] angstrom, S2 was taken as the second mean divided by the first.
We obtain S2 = 1.11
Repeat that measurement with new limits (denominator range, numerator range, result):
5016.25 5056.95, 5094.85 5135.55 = 1.05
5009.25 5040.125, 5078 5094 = 1.04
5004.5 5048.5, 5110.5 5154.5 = 1.01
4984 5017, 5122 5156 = 0.92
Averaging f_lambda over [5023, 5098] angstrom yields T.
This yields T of 90.2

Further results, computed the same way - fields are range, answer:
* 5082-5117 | 94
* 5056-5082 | 87.5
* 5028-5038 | 87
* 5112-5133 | 96.4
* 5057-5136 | 92.2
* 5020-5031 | 89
